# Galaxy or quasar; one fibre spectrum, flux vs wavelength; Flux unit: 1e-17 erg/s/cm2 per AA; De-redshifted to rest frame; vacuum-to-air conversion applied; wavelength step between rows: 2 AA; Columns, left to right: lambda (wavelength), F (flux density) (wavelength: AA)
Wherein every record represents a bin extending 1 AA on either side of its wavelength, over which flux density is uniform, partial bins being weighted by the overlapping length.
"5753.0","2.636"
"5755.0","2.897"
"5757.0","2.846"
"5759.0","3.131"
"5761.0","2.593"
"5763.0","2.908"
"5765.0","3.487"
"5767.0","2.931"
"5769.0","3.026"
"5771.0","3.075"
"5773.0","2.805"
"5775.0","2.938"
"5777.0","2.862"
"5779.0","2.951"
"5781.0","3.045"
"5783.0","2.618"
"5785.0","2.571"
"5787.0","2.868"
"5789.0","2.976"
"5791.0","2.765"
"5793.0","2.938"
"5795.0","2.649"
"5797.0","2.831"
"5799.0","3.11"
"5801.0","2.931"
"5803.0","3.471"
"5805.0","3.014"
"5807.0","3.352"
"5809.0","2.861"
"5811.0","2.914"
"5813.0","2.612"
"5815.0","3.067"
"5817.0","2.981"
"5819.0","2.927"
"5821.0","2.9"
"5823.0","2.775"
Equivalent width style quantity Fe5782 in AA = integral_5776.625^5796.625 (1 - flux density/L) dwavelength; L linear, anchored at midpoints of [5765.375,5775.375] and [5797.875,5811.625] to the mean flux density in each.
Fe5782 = 1.4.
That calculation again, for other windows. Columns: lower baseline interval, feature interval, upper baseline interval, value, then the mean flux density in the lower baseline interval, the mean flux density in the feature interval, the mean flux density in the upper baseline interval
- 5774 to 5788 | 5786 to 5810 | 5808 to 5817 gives -1.03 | 2.84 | 2.98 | 2.88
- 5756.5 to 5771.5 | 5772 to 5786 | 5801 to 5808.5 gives 1.13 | 3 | 2.83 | 3.2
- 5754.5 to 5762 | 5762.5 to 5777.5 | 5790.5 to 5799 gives -0.82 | 2.86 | 3.01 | 2.83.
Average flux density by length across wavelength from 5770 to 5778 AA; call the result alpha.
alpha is 2.92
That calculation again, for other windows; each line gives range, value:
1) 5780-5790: 2.82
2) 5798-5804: 3.17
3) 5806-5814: 2.93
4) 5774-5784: 2.88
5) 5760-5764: 2.75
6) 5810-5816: 2.86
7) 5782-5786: 2.59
